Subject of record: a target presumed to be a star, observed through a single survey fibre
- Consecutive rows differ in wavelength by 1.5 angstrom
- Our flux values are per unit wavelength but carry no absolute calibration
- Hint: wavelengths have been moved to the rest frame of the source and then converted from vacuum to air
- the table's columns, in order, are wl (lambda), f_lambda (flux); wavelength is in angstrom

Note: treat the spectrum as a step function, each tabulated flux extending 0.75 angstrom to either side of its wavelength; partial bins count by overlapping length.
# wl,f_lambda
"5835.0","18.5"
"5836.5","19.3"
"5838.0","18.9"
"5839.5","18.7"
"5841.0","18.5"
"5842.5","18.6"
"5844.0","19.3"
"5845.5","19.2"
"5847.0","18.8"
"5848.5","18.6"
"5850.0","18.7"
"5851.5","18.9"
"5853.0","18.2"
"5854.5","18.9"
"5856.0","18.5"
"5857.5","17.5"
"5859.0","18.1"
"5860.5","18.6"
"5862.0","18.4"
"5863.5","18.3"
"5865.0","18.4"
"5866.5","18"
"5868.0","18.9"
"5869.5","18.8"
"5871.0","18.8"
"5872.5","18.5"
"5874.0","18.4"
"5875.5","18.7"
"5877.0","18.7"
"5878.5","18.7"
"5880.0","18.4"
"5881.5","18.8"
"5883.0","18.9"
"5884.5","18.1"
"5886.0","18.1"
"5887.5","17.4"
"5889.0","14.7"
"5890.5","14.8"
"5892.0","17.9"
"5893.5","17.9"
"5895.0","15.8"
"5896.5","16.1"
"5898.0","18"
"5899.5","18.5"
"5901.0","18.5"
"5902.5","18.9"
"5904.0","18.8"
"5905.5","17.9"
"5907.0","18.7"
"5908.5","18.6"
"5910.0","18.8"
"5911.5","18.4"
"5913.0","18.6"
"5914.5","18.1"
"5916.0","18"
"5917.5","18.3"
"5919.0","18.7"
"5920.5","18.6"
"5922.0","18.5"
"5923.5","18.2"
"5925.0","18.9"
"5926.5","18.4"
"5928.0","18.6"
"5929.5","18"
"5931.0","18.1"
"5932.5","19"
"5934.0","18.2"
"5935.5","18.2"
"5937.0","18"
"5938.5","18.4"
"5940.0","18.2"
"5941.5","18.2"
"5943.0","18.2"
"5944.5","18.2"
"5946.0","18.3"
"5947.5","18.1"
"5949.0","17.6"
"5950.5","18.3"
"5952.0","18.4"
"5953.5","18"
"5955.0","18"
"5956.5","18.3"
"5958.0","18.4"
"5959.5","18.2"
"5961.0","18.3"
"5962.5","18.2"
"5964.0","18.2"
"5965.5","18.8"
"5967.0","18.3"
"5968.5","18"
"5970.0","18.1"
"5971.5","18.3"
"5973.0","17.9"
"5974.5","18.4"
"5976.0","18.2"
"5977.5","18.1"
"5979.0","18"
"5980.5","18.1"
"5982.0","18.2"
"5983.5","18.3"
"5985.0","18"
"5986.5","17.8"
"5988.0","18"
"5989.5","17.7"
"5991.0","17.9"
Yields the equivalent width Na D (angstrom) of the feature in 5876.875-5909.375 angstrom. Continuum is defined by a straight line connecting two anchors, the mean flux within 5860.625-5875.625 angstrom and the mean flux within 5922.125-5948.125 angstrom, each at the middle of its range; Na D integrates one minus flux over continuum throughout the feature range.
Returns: 1.10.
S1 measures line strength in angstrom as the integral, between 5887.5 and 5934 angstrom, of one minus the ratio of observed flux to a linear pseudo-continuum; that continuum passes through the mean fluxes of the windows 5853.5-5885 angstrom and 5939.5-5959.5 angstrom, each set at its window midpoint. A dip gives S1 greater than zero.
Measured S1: 0.8 angstrom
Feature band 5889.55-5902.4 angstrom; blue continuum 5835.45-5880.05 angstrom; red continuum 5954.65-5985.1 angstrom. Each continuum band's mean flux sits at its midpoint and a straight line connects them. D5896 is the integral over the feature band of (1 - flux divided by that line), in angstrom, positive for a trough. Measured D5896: 0.9 angstrom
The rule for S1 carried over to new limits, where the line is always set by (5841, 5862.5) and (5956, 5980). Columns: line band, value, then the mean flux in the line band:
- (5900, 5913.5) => -0.11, 18.6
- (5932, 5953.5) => 0.10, 18.2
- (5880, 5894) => 0.79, 17.4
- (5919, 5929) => -0.09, 18.5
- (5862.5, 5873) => 0.01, 18.5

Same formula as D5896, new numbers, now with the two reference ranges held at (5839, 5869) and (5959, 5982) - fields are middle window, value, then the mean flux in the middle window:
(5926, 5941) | 0.0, 18.3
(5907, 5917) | 0.0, 18.4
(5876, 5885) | -0.1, 18.6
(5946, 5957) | 0.1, 18.1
